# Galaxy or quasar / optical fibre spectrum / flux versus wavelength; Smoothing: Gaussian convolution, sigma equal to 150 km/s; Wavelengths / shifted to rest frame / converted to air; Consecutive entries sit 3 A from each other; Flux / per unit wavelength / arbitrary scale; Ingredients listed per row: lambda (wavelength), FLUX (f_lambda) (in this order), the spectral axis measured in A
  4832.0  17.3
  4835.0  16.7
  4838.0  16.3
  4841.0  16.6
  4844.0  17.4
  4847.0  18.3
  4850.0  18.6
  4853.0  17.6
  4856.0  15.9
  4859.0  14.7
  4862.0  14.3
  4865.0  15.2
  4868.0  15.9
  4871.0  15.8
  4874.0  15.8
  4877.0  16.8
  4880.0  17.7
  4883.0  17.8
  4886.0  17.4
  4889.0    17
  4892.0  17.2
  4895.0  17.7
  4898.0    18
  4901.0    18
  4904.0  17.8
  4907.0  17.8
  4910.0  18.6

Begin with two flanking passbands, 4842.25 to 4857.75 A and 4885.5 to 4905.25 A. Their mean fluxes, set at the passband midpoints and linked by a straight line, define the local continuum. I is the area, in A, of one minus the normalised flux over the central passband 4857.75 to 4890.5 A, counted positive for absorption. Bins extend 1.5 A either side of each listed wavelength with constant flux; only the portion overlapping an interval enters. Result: 2.5 A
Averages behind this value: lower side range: 17.5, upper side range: 17.6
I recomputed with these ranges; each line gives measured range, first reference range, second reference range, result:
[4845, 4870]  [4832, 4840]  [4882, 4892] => 0.9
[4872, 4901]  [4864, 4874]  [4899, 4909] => -0.8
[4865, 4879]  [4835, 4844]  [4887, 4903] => 0.9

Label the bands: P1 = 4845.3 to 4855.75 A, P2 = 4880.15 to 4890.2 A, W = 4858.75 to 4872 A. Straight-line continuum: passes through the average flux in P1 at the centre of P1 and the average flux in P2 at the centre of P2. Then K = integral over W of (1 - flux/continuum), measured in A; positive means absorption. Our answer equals 1.87 A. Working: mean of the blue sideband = 17.9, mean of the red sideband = 17.5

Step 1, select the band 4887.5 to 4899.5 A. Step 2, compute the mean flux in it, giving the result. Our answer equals 17.5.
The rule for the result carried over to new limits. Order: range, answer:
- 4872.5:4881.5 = 16.8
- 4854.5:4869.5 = 15.2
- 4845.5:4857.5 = 17.6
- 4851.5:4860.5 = 16.1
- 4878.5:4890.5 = 17.5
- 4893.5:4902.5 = 17.9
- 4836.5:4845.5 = 16.8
